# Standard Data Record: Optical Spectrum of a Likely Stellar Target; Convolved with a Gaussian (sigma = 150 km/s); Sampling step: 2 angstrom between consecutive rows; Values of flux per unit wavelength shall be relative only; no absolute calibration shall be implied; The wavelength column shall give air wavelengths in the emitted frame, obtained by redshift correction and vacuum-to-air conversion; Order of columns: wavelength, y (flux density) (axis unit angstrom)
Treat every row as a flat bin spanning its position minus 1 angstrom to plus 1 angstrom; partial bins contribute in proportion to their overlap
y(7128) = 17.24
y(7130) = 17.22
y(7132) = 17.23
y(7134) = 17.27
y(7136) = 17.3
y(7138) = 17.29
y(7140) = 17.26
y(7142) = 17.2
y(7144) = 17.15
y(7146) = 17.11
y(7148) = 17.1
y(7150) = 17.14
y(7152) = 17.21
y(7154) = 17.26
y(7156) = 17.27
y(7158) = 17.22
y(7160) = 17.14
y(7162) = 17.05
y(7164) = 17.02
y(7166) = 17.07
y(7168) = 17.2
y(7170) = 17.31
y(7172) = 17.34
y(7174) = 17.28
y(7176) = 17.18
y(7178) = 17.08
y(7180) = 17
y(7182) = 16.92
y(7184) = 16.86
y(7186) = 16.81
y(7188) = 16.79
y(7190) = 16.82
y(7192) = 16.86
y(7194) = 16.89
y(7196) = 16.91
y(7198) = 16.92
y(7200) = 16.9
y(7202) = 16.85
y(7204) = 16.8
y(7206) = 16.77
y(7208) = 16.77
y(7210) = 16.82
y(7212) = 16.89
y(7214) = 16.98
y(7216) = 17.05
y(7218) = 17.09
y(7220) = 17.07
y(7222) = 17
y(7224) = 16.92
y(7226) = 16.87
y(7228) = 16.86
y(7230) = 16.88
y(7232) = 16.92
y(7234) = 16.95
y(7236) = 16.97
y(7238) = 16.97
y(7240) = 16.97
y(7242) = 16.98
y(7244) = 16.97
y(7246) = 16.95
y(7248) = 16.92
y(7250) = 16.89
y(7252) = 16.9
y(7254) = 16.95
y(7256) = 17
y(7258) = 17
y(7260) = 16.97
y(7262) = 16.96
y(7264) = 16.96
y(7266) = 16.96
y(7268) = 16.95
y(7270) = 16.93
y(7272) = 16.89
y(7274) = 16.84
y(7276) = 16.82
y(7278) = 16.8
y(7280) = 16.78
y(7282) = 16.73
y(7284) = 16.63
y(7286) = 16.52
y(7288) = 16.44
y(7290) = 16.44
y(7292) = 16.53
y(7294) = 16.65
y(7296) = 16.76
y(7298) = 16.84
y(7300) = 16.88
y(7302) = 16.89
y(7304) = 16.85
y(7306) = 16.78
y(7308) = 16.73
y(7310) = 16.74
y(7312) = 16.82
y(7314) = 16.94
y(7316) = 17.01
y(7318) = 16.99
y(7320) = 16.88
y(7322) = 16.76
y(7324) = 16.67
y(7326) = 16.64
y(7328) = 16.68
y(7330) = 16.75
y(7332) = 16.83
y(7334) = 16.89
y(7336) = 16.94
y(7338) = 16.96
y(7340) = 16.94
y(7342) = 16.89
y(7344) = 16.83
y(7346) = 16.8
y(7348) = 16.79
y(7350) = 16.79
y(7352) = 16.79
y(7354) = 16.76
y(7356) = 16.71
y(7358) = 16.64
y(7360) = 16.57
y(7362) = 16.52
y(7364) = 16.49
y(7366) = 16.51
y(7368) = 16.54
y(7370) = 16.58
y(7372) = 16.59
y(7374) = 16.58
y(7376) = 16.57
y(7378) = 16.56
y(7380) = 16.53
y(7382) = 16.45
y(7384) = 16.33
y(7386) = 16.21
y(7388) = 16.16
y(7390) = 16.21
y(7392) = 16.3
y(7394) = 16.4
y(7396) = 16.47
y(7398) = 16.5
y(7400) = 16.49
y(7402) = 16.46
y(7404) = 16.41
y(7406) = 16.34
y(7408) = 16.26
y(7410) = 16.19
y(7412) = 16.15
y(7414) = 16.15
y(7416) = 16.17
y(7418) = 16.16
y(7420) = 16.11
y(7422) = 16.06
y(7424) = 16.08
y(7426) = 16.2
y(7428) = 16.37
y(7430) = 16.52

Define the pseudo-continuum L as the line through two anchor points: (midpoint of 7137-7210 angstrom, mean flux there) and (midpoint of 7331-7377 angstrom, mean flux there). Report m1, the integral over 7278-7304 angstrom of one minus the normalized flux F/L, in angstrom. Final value 0.23 angstrom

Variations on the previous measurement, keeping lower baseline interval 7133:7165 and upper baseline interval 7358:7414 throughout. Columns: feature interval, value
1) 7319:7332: -0.1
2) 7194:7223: 0.1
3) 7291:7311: -0.1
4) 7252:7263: -0.1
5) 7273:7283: 0.0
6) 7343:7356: -0.2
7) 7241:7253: 0.0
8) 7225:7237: 0.0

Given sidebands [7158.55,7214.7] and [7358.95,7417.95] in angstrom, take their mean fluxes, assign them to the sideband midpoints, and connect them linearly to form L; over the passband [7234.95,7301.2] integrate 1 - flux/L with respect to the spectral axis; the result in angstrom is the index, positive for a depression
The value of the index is -0.39 angstrom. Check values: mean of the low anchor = 17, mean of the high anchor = 16.4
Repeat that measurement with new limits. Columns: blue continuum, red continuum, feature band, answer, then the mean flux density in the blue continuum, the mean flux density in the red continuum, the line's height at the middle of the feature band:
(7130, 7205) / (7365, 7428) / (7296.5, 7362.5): -1.0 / 17.1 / 16.3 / 16.6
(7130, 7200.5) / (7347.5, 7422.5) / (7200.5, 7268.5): -0.2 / 17.1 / 16.4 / 16.9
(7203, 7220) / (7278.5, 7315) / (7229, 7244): -0.1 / 16.9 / 16.7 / 16.9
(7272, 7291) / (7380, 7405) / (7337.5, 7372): -0.5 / 16.7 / 16.4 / 16.5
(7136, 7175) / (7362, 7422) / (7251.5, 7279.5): -0.2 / 17.2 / 16.4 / 16.8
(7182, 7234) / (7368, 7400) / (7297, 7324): -0.4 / 16.9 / 16.4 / 16.6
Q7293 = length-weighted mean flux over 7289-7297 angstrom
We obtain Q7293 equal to 16.6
